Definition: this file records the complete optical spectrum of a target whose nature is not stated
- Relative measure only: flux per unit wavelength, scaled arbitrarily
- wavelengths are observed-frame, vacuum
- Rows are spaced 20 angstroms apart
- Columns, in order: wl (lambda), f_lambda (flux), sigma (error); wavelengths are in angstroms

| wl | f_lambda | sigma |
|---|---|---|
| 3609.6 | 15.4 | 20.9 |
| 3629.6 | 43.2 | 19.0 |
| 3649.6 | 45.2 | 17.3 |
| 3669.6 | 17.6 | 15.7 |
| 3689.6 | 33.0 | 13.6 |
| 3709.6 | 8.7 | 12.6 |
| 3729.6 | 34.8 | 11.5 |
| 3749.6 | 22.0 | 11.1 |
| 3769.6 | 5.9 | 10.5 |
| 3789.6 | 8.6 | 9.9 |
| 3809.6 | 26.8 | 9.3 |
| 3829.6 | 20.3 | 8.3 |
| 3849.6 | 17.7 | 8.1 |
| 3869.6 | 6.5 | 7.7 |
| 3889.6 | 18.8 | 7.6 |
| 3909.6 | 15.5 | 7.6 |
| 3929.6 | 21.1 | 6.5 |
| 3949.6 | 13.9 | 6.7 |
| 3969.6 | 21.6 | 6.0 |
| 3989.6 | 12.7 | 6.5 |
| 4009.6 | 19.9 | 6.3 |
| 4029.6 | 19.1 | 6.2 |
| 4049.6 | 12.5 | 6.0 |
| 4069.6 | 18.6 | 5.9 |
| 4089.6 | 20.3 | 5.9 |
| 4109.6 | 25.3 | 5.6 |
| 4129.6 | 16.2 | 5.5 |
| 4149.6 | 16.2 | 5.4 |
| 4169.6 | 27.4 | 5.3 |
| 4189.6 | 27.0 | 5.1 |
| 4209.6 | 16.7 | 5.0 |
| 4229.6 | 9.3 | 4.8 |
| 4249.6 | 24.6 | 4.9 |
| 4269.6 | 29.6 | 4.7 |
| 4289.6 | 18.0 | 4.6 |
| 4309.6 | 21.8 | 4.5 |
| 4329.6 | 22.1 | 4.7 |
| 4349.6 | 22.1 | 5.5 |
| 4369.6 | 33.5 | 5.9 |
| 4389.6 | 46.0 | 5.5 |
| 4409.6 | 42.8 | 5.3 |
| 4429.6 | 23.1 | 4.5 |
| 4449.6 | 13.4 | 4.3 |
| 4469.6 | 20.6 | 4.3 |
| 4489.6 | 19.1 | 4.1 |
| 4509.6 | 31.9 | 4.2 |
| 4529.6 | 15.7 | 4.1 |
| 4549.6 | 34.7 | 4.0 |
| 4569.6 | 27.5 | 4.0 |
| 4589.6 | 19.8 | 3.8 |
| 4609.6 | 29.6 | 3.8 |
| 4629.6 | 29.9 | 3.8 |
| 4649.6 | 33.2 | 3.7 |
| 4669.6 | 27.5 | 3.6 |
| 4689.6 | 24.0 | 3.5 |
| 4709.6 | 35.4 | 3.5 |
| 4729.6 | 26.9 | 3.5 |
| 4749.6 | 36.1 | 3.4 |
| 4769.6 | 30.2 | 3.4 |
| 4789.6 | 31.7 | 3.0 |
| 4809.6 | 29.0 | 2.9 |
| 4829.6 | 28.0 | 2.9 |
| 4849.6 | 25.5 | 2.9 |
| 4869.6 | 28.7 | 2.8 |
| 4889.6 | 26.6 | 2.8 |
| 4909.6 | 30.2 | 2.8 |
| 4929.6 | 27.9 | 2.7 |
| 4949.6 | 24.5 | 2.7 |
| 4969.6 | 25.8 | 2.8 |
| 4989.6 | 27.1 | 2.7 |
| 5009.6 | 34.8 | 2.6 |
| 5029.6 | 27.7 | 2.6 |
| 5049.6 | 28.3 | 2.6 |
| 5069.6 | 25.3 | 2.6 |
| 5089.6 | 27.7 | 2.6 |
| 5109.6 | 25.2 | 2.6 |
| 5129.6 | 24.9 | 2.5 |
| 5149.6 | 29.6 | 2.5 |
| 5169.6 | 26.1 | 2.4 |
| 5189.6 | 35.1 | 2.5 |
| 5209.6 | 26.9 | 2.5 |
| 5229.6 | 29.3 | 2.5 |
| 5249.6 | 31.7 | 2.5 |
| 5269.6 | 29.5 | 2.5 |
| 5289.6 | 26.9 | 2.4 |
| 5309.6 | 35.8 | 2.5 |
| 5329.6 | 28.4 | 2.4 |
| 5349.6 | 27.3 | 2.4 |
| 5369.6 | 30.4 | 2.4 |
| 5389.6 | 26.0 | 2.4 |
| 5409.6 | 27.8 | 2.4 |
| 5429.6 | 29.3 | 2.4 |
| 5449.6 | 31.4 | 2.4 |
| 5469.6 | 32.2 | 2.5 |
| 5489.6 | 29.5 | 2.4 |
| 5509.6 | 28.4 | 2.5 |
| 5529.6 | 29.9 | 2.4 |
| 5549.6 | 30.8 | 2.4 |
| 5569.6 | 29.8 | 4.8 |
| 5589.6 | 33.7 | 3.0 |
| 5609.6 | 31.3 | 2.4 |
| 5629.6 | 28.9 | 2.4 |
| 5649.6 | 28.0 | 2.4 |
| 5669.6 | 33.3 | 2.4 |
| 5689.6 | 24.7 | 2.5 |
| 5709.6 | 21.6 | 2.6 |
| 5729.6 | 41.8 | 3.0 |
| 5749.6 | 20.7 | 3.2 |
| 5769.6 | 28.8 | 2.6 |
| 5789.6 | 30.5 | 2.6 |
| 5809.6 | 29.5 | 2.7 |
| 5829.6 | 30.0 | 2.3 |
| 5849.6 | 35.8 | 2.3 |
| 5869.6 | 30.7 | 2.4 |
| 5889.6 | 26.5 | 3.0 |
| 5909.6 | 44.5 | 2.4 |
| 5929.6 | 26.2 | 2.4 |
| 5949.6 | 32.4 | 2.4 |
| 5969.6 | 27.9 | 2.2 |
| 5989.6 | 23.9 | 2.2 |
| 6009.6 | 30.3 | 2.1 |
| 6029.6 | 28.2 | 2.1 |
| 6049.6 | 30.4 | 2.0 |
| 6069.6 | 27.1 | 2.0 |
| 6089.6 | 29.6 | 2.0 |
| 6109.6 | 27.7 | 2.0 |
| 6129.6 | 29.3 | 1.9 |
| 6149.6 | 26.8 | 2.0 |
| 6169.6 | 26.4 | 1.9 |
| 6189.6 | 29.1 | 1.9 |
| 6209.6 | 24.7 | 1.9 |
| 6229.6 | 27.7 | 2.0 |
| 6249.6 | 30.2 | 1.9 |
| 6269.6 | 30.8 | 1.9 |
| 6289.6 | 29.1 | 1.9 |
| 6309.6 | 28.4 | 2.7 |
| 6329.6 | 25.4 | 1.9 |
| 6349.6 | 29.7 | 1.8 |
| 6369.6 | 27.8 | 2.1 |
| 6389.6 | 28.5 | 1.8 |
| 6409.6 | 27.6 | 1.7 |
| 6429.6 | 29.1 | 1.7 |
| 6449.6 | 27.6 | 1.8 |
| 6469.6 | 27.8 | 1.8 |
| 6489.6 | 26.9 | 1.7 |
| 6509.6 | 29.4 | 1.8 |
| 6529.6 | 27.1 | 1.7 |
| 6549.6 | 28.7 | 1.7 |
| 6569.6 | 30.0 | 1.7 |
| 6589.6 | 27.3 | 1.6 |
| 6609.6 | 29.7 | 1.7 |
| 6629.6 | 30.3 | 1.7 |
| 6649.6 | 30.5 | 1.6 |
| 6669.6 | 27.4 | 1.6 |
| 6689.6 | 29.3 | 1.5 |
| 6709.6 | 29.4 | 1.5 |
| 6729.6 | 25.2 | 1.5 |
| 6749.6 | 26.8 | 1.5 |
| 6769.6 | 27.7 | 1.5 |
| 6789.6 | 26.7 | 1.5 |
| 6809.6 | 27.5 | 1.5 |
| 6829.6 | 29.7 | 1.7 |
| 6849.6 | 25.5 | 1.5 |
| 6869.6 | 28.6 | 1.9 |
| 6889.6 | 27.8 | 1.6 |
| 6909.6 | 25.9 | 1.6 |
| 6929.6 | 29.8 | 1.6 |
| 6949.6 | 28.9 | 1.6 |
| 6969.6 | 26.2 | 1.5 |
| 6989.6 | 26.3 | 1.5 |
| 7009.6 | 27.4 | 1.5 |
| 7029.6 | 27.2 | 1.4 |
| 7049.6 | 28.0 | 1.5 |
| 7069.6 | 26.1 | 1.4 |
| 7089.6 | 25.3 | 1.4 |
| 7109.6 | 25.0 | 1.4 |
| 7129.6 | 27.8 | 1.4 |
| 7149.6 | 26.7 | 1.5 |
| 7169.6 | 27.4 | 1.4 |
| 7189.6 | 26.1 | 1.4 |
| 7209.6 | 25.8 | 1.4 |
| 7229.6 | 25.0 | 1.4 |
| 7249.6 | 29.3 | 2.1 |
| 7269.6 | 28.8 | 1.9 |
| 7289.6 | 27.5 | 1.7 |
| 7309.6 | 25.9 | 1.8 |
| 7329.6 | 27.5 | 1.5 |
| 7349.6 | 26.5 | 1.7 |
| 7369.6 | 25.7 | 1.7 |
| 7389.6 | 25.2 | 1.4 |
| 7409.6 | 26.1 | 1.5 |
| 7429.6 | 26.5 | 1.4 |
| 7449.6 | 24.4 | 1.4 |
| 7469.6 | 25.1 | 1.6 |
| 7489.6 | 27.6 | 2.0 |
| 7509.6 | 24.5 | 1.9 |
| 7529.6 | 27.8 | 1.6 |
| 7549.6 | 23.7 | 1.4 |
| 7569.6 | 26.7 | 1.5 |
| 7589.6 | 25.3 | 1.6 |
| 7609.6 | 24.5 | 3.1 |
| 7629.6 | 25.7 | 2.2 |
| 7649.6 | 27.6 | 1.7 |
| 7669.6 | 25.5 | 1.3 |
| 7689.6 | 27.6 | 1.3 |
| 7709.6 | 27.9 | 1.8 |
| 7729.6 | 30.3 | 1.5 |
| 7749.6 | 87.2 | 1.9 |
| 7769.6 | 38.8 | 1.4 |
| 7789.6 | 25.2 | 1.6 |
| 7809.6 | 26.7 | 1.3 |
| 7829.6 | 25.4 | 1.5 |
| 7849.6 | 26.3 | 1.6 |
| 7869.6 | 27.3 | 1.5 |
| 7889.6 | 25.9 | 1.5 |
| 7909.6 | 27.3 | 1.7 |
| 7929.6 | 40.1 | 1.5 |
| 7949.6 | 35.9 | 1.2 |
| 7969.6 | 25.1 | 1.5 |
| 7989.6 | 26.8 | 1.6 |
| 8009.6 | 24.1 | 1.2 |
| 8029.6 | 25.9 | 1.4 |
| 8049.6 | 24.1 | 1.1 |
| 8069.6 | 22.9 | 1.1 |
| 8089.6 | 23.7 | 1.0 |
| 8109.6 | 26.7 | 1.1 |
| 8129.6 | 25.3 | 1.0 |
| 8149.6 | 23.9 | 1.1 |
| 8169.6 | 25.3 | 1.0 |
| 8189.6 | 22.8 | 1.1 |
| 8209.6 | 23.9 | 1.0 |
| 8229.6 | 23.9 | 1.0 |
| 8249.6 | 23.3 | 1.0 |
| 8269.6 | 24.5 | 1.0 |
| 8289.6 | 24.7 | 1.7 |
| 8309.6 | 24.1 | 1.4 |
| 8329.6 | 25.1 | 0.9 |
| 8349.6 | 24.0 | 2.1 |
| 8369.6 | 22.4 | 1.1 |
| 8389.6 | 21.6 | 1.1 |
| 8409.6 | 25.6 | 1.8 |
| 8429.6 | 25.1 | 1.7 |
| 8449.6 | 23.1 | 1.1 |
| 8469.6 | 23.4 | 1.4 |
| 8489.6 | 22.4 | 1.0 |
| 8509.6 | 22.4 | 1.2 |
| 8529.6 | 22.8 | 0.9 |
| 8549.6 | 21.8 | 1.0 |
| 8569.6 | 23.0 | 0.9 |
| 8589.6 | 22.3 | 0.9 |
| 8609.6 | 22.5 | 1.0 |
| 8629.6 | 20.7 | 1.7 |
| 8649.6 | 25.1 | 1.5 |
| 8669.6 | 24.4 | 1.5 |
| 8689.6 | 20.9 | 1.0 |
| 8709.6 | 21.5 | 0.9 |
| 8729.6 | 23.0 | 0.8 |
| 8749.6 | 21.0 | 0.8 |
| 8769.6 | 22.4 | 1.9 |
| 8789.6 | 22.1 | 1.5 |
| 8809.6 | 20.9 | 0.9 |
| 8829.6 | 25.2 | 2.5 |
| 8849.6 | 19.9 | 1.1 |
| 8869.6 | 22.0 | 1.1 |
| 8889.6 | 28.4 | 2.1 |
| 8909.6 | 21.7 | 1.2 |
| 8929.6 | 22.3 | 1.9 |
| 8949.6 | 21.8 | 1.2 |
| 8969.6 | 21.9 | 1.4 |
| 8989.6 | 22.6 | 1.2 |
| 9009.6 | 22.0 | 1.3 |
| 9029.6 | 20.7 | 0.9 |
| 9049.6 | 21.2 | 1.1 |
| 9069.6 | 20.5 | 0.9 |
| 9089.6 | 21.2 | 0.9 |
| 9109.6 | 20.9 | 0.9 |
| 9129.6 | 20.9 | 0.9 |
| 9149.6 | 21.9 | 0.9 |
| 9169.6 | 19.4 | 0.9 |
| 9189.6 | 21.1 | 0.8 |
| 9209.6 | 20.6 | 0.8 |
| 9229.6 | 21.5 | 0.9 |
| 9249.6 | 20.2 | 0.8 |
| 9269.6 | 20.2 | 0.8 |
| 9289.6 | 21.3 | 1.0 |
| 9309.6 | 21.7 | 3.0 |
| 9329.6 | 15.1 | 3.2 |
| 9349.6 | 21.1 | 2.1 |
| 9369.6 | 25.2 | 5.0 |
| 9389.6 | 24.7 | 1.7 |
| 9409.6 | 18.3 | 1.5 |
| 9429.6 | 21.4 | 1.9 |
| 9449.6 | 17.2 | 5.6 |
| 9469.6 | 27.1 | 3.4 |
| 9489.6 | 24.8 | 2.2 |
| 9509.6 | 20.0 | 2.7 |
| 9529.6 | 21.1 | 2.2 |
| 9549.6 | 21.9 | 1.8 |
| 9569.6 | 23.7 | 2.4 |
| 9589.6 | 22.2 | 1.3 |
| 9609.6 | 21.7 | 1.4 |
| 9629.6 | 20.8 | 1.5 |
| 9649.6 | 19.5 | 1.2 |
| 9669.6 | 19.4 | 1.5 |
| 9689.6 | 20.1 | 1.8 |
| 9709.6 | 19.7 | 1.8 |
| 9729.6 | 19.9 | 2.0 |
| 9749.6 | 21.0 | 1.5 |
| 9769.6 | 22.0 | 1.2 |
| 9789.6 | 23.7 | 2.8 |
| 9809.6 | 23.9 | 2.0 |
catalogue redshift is 0.180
